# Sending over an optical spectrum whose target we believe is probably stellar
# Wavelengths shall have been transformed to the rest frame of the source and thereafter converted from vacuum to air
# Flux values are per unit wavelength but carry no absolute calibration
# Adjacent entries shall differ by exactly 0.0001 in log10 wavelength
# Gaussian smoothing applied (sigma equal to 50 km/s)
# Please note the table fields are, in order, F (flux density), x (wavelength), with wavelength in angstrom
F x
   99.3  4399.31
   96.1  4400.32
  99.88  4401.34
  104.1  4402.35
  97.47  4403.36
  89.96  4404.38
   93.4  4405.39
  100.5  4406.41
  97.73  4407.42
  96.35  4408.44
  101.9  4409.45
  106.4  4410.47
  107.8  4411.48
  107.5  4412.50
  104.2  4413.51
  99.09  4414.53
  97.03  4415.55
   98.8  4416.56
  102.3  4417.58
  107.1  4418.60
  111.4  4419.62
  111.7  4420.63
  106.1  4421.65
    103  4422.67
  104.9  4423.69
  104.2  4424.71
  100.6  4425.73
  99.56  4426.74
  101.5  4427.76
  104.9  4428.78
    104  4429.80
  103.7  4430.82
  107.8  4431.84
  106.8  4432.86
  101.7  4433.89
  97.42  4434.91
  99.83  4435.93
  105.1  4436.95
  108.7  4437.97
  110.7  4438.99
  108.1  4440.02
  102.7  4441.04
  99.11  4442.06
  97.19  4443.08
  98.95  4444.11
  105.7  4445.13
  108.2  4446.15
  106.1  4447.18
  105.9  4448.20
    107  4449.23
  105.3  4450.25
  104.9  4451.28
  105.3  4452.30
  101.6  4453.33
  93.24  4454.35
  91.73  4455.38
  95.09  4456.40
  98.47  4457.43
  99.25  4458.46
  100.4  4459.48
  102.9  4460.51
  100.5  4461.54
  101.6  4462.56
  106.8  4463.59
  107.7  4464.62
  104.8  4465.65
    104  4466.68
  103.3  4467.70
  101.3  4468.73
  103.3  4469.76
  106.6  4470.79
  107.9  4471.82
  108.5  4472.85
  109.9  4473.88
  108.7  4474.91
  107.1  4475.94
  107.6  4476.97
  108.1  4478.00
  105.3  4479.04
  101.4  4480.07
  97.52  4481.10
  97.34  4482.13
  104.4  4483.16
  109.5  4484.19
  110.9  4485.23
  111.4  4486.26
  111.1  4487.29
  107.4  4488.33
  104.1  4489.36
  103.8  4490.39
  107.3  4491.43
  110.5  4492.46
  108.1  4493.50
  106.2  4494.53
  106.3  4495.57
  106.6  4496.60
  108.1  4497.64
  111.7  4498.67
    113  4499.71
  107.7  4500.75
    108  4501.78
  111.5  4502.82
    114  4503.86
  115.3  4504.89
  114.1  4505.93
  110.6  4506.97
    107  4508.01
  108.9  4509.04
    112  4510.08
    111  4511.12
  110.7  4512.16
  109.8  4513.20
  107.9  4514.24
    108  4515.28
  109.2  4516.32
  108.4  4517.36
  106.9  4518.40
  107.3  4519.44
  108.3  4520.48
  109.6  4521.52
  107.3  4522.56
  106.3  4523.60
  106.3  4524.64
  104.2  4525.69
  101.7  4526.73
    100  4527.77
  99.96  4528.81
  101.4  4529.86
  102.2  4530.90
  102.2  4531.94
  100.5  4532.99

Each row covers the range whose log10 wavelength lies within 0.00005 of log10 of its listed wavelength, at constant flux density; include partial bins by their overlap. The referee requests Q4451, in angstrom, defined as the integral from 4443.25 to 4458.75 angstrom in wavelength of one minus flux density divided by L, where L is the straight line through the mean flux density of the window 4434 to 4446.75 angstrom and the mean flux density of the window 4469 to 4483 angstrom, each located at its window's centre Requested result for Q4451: 0.3 angstrom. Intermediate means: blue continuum 103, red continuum 105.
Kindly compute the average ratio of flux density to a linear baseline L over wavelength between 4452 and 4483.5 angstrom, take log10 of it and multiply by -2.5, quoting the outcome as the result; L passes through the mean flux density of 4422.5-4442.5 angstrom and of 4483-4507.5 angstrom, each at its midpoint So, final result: 0.04 mag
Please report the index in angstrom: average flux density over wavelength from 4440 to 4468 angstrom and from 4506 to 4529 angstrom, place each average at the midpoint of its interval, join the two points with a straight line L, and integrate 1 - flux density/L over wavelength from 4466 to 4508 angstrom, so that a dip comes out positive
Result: -1.0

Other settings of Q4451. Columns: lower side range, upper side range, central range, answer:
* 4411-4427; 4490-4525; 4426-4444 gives 0.30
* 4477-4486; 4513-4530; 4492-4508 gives -0.72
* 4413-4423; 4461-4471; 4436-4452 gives -0.12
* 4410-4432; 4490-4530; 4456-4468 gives 0.44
